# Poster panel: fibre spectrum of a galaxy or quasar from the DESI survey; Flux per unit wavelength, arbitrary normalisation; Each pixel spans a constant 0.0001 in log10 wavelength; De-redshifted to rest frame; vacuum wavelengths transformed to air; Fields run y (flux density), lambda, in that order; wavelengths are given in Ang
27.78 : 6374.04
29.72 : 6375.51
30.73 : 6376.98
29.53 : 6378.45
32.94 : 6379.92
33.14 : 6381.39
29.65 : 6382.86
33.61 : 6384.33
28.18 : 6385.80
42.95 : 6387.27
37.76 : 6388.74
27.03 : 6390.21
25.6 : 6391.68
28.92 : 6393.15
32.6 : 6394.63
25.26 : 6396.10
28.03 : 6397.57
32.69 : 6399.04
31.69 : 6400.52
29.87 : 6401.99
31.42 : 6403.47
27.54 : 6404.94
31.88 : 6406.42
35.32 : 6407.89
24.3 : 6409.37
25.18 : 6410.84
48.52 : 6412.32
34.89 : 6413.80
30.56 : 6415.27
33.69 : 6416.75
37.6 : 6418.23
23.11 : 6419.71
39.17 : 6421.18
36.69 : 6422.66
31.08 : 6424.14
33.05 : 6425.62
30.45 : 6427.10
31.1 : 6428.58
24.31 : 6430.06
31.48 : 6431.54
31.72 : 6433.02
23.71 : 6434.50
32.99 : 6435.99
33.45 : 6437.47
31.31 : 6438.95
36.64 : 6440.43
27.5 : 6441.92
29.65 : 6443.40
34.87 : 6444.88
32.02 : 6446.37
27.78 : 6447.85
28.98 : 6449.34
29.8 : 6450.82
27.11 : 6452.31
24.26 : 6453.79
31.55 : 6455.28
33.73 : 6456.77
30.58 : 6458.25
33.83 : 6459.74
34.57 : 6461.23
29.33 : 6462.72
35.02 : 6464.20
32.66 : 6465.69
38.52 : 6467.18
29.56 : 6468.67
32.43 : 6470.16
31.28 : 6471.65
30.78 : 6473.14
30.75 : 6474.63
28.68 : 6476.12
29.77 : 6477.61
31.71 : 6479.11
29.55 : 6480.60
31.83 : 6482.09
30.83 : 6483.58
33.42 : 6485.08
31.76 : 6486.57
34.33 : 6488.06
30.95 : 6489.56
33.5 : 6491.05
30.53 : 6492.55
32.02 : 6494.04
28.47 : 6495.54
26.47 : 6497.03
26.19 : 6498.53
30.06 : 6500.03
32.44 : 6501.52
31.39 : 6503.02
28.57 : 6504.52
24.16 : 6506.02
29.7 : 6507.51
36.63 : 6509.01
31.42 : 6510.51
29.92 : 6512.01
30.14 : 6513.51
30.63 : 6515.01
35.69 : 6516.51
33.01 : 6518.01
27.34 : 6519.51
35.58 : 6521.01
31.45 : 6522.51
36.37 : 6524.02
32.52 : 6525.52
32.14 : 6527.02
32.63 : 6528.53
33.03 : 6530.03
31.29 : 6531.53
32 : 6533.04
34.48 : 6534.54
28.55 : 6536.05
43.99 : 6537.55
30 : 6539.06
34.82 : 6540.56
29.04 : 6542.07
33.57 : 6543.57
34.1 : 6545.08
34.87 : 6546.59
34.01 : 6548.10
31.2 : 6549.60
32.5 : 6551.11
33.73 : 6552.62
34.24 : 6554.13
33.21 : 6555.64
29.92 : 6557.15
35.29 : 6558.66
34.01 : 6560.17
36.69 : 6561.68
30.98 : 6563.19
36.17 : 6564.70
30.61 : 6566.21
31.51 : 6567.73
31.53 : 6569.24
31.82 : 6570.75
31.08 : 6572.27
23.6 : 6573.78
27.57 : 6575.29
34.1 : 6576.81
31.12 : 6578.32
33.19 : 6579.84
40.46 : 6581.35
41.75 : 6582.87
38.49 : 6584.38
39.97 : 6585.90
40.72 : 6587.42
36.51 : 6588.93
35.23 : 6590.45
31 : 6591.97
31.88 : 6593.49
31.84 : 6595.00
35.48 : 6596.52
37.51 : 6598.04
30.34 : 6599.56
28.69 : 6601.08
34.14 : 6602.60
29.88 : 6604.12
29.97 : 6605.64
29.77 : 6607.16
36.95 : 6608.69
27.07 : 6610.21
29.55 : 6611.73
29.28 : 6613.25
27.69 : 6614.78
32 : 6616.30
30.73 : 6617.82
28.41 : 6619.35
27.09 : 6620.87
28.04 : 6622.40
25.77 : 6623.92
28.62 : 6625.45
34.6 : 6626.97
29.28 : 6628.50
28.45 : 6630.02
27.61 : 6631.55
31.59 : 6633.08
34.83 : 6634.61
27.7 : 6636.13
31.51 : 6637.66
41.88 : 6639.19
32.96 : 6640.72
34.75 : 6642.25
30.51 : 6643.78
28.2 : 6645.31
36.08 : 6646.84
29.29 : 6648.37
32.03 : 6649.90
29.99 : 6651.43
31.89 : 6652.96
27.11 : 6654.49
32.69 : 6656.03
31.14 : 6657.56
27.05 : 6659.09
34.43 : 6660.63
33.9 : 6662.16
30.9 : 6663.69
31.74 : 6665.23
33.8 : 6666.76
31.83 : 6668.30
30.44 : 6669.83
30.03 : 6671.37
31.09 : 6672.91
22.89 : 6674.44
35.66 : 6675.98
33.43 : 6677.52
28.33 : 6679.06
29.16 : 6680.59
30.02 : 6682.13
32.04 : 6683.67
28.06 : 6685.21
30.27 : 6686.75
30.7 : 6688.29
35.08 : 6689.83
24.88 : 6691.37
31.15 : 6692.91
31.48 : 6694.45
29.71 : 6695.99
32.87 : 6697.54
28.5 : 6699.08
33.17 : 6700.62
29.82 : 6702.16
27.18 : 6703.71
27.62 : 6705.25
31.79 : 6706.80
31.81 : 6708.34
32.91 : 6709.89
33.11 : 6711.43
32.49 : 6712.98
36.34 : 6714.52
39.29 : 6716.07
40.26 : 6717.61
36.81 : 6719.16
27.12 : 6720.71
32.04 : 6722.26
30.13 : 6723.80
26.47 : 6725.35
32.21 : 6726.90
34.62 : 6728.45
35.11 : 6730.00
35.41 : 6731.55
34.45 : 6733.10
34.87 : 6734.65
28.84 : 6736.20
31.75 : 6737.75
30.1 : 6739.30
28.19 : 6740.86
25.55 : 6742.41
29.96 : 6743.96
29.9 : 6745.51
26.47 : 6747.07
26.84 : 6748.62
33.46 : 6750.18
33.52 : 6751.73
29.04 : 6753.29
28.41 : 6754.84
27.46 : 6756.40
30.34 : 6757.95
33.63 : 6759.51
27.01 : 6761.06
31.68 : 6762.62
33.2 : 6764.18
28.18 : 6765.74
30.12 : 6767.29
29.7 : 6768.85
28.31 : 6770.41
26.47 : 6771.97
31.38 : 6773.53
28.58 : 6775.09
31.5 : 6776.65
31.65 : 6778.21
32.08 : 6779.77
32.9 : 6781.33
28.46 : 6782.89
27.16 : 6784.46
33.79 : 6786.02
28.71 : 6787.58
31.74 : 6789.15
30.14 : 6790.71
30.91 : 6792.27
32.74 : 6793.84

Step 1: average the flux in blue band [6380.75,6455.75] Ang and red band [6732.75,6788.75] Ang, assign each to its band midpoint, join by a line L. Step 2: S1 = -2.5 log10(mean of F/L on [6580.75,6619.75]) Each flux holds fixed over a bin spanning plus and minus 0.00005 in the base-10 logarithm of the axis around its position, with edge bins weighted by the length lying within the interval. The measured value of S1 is -0.09 mag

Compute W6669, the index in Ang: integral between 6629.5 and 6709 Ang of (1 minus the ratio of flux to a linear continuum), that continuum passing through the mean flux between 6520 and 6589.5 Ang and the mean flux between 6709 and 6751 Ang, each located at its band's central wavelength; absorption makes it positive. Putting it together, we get 3.9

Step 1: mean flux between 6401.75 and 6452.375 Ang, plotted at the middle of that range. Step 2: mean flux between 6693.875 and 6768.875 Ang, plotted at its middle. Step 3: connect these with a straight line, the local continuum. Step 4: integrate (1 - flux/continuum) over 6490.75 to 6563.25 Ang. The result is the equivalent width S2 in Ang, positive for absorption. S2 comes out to -1.7 Ang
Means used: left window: 31.5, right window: 31.3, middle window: 32.1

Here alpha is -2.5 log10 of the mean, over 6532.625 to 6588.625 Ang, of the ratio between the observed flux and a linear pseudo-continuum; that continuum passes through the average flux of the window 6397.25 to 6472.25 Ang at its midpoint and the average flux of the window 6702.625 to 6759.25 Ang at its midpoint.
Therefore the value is -0.07 mag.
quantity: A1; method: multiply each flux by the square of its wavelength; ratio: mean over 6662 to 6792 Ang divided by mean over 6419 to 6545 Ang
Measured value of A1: 1.06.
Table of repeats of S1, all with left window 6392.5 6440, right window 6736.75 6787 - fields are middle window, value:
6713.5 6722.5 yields -0.18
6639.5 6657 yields -0.05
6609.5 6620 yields 0.05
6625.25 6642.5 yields -0.05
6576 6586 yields -0.20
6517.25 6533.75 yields -0.05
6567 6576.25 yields 0.04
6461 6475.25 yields -0.04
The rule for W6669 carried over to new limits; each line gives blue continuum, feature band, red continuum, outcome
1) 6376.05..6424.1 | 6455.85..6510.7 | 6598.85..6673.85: 0.4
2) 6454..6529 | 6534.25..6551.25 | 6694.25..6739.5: -1.0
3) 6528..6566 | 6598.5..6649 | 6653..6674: 1.8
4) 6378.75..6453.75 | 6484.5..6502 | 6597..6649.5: 0.2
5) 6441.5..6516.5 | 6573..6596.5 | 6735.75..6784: -3.1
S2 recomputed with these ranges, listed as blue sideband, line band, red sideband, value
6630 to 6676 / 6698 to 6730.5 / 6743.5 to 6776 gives -2.0 Ang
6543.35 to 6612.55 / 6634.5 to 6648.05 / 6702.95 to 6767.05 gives -0.2 Ang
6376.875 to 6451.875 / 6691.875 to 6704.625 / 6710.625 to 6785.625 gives 0.3 Ang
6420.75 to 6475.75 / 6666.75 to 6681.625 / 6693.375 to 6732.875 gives 0.8 Ang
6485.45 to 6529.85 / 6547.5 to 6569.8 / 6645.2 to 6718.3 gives -1.2 Ang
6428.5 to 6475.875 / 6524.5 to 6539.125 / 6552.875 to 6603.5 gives -0.3 Ang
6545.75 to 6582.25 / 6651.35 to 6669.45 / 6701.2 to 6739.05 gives 0.7 Ang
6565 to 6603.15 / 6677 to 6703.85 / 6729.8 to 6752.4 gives 1.2 Ang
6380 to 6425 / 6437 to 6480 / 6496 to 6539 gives 0.7 Ang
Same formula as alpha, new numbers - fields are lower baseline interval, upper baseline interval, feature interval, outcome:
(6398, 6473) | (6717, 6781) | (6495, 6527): 0.02 mag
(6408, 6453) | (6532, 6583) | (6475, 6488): 0.03 mag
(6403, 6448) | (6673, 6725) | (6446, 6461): 0.06 mag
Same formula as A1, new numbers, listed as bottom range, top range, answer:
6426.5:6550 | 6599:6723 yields 1.04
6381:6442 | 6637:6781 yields 1.08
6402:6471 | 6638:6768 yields 1.07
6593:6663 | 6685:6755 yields 1.04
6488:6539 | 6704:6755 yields 1.07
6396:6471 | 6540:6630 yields 1.08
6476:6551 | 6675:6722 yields 1.05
